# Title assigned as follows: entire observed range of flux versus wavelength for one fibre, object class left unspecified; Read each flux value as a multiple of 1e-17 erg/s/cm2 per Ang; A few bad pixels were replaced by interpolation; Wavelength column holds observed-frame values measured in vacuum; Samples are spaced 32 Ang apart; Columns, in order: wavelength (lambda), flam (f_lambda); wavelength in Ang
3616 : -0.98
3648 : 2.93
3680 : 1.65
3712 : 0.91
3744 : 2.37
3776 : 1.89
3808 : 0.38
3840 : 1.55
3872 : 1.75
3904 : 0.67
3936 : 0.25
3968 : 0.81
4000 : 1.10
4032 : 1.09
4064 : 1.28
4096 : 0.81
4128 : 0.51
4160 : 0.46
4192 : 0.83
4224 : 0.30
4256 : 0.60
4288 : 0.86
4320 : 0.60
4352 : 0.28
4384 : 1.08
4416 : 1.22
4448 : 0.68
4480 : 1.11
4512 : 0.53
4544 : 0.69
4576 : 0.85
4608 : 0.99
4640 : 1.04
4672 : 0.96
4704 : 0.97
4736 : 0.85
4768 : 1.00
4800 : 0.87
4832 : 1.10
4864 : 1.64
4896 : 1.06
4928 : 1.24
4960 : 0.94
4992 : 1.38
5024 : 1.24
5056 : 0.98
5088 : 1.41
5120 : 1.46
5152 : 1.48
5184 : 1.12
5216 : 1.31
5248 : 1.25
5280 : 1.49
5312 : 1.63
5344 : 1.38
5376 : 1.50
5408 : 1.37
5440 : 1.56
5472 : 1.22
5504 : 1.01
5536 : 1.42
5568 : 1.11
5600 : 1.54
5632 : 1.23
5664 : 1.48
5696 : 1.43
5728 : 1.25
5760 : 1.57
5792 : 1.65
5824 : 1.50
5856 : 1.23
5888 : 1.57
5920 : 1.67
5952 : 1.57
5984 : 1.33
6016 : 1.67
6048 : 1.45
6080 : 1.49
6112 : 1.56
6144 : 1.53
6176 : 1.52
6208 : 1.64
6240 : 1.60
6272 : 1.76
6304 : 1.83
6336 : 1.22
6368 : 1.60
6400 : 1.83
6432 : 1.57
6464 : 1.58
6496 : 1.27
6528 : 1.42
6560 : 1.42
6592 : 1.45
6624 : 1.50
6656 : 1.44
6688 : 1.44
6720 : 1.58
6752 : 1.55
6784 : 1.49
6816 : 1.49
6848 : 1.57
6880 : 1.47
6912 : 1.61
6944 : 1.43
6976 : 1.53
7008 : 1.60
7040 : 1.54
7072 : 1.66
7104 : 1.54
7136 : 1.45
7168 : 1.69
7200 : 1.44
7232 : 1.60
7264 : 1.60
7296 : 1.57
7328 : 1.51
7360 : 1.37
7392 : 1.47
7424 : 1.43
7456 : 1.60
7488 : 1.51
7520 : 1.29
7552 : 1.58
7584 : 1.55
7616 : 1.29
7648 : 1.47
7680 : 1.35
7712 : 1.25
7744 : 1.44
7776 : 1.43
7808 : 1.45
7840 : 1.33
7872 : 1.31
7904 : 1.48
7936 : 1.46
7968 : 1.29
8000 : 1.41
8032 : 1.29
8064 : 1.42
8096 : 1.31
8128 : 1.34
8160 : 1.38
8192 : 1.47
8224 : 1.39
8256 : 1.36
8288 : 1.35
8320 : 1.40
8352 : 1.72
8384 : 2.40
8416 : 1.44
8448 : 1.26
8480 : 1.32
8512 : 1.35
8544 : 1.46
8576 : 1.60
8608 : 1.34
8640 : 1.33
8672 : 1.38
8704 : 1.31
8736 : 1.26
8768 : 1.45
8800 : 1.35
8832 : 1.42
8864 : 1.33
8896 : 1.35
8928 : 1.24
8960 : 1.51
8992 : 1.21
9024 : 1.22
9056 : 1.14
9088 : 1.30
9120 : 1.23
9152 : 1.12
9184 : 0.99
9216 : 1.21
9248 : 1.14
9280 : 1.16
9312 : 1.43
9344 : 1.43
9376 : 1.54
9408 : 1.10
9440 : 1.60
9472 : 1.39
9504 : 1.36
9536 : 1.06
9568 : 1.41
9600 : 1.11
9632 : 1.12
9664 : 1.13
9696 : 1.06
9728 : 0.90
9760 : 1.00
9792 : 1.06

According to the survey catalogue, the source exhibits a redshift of 0.275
